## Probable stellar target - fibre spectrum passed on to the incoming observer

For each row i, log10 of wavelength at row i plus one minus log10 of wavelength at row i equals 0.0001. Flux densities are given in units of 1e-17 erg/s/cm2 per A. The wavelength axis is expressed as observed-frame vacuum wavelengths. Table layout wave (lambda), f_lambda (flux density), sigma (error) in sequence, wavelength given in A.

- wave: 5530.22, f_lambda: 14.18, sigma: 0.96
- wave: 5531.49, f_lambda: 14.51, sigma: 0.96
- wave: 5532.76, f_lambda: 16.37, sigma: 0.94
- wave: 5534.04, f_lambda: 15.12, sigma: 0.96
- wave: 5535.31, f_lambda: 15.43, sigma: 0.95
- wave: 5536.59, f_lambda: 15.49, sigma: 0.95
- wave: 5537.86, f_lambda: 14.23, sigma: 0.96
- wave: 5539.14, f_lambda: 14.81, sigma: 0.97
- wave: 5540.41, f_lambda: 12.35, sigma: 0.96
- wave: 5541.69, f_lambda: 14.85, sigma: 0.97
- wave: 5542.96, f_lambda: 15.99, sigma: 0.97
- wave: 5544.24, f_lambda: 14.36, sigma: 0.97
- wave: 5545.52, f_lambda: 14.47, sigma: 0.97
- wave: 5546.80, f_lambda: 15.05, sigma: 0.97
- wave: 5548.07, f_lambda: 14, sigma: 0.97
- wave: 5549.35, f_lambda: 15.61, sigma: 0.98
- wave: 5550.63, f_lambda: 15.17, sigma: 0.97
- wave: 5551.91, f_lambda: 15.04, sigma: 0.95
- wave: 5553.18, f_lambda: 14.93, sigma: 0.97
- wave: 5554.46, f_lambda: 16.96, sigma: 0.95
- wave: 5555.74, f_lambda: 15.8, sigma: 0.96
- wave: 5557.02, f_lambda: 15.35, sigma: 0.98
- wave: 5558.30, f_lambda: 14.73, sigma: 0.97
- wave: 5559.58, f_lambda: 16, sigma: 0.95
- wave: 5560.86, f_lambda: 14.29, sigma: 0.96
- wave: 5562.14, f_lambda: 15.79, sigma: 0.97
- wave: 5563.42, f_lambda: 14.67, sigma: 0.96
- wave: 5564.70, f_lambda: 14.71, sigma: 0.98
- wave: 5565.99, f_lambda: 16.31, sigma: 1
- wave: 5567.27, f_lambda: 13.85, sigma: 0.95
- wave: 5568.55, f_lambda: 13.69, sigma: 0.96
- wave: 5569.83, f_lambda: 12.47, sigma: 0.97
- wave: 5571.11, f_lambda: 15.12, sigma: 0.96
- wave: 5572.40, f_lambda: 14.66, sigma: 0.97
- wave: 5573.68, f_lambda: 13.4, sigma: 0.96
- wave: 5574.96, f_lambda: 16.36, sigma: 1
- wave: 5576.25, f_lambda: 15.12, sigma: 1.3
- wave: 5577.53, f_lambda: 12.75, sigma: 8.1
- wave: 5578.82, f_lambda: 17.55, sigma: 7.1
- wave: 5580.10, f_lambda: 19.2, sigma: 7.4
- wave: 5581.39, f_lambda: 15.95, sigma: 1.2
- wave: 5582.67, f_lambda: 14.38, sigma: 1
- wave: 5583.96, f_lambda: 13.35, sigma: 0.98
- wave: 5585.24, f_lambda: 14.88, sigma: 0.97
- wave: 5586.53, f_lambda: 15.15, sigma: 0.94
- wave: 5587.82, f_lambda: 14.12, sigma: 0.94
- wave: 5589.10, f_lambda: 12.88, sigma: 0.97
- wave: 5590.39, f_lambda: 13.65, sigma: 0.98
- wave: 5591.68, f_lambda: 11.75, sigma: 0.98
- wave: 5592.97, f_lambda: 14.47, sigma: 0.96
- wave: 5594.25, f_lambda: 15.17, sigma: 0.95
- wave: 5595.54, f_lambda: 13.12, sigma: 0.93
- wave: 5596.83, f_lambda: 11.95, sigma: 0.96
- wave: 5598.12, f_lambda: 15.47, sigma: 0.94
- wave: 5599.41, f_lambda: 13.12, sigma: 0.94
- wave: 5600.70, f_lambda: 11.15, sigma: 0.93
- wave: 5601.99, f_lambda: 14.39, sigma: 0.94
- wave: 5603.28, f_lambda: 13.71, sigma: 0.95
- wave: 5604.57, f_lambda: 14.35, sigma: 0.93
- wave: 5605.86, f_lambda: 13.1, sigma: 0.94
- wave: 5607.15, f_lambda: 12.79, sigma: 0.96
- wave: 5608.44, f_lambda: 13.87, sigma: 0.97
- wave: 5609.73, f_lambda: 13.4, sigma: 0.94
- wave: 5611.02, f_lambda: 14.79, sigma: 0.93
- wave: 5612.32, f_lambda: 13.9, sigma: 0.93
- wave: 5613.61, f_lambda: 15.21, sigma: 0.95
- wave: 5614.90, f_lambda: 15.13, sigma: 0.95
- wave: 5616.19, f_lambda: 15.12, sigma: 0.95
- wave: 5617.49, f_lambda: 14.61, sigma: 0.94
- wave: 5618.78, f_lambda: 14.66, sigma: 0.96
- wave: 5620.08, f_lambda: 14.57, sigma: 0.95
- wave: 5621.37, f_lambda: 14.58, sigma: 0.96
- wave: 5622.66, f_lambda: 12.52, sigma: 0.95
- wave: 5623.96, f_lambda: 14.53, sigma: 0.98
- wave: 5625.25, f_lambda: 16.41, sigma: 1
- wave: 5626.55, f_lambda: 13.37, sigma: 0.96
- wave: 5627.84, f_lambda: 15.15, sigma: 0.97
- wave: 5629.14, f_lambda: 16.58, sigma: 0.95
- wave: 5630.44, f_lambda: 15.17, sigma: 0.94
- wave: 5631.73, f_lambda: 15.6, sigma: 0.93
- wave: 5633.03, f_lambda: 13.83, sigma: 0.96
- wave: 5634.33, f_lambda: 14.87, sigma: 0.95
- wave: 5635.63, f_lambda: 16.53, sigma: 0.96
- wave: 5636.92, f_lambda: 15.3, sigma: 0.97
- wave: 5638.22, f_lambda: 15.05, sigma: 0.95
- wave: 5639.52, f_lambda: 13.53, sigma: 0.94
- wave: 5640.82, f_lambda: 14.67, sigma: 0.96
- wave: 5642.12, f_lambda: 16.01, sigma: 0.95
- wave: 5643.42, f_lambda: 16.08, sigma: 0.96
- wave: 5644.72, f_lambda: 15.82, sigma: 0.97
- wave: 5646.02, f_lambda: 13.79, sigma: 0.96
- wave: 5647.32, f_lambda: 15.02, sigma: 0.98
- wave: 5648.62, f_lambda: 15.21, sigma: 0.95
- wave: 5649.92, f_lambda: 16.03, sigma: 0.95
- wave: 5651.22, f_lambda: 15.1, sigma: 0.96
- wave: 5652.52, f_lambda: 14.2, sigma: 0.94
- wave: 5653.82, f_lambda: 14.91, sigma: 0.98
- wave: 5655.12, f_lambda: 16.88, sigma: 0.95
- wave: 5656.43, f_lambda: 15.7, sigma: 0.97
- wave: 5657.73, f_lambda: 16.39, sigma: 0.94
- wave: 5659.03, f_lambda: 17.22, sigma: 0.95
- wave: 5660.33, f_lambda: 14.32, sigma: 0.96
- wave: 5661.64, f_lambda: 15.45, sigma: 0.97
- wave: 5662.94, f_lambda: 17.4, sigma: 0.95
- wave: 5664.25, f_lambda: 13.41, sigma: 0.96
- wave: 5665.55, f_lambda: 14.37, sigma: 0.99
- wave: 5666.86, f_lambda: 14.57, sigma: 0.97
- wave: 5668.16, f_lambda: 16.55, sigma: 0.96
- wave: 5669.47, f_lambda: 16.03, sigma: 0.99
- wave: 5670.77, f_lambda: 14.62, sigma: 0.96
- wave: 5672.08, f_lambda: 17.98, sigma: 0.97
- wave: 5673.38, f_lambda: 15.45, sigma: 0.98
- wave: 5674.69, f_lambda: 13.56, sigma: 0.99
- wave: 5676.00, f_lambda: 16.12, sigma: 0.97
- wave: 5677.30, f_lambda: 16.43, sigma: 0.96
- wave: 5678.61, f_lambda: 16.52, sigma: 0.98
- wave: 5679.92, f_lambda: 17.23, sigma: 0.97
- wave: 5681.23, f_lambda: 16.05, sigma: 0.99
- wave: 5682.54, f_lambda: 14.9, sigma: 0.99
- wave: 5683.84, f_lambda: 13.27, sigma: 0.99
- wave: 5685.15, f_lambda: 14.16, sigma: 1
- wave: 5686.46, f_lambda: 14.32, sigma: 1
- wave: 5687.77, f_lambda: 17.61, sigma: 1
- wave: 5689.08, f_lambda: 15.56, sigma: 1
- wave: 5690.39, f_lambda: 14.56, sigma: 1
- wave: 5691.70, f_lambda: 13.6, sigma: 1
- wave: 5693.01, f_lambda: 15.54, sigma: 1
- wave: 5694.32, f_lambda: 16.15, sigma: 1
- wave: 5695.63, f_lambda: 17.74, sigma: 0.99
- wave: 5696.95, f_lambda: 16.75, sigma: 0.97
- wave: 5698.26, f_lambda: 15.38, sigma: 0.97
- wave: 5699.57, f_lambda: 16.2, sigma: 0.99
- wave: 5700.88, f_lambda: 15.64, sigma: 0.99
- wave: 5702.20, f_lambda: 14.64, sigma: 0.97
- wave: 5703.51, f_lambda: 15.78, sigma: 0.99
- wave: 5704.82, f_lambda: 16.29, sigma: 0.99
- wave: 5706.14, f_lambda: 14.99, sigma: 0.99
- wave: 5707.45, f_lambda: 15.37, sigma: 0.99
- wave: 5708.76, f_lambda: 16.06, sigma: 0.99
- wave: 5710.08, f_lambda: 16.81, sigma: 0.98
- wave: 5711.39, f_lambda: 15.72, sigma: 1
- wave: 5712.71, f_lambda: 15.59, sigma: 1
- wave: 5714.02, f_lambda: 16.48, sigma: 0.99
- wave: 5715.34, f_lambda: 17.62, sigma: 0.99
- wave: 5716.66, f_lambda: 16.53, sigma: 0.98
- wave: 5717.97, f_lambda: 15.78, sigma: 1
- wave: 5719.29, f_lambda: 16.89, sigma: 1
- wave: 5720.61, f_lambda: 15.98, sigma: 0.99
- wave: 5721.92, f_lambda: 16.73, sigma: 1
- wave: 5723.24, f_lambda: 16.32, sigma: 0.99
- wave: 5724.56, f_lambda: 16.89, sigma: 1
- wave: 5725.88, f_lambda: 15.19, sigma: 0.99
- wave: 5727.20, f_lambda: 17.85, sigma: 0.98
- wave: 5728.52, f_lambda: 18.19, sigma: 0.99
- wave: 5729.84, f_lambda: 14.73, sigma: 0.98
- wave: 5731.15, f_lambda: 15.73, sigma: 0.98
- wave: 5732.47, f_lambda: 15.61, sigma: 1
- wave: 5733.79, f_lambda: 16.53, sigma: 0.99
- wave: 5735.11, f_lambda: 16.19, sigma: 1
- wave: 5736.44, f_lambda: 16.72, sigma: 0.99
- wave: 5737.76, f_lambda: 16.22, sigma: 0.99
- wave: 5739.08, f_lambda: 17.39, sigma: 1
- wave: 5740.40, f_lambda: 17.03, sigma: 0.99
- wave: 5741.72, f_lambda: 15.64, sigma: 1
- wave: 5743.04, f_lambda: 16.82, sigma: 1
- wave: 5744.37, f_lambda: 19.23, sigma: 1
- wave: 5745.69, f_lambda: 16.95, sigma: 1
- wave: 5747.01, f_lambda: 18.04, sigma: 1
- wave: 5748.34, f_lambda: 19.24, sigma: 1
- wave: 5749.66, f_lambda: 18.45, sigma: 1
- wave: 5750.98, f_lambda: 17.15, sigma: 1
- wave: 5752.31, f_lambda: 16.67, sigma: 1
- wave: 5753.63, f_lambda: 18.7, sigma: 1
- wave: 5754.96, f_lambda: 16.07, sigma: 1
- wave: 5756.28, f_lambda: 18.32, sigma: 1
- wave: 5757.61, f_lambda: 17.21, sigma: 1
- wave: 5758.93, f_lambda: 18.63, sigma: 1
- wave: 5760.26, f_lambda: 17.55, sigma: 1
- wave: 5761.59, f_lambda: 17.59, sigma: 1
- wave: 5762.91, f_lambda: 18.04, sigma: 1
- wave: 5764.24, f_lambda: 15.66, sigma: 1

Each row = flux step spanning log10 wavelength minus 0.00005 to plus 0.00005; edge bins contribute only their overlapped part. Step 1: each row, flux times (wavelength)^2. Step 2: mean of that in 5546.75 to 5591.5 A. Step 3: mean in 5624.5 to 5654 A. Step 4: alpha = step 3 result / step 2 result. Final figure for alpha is 1.0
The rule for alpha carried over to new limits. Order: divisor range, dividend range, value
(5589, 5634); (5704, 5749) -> 1.22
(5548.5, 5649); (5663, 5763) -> 1.16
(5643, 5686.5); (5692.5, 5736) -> 1.07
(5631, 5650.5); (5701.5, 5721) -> 1.08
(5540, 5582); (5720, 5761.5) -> 1.21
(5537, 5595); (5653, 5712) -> 1.10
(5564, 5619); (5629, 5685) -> 1.10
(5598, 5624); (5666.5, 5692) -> 1.13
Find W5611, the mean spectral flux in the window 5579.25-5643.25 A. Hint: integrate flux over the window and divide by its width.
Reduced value 14.5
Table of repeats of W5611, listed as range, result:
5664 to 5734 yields 15.8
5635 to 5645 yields 15.4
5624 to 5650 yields 15.2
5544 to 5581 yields 15.1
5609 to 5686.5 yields 15.2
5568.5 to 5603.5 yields 14.3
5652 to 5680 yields 15.7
